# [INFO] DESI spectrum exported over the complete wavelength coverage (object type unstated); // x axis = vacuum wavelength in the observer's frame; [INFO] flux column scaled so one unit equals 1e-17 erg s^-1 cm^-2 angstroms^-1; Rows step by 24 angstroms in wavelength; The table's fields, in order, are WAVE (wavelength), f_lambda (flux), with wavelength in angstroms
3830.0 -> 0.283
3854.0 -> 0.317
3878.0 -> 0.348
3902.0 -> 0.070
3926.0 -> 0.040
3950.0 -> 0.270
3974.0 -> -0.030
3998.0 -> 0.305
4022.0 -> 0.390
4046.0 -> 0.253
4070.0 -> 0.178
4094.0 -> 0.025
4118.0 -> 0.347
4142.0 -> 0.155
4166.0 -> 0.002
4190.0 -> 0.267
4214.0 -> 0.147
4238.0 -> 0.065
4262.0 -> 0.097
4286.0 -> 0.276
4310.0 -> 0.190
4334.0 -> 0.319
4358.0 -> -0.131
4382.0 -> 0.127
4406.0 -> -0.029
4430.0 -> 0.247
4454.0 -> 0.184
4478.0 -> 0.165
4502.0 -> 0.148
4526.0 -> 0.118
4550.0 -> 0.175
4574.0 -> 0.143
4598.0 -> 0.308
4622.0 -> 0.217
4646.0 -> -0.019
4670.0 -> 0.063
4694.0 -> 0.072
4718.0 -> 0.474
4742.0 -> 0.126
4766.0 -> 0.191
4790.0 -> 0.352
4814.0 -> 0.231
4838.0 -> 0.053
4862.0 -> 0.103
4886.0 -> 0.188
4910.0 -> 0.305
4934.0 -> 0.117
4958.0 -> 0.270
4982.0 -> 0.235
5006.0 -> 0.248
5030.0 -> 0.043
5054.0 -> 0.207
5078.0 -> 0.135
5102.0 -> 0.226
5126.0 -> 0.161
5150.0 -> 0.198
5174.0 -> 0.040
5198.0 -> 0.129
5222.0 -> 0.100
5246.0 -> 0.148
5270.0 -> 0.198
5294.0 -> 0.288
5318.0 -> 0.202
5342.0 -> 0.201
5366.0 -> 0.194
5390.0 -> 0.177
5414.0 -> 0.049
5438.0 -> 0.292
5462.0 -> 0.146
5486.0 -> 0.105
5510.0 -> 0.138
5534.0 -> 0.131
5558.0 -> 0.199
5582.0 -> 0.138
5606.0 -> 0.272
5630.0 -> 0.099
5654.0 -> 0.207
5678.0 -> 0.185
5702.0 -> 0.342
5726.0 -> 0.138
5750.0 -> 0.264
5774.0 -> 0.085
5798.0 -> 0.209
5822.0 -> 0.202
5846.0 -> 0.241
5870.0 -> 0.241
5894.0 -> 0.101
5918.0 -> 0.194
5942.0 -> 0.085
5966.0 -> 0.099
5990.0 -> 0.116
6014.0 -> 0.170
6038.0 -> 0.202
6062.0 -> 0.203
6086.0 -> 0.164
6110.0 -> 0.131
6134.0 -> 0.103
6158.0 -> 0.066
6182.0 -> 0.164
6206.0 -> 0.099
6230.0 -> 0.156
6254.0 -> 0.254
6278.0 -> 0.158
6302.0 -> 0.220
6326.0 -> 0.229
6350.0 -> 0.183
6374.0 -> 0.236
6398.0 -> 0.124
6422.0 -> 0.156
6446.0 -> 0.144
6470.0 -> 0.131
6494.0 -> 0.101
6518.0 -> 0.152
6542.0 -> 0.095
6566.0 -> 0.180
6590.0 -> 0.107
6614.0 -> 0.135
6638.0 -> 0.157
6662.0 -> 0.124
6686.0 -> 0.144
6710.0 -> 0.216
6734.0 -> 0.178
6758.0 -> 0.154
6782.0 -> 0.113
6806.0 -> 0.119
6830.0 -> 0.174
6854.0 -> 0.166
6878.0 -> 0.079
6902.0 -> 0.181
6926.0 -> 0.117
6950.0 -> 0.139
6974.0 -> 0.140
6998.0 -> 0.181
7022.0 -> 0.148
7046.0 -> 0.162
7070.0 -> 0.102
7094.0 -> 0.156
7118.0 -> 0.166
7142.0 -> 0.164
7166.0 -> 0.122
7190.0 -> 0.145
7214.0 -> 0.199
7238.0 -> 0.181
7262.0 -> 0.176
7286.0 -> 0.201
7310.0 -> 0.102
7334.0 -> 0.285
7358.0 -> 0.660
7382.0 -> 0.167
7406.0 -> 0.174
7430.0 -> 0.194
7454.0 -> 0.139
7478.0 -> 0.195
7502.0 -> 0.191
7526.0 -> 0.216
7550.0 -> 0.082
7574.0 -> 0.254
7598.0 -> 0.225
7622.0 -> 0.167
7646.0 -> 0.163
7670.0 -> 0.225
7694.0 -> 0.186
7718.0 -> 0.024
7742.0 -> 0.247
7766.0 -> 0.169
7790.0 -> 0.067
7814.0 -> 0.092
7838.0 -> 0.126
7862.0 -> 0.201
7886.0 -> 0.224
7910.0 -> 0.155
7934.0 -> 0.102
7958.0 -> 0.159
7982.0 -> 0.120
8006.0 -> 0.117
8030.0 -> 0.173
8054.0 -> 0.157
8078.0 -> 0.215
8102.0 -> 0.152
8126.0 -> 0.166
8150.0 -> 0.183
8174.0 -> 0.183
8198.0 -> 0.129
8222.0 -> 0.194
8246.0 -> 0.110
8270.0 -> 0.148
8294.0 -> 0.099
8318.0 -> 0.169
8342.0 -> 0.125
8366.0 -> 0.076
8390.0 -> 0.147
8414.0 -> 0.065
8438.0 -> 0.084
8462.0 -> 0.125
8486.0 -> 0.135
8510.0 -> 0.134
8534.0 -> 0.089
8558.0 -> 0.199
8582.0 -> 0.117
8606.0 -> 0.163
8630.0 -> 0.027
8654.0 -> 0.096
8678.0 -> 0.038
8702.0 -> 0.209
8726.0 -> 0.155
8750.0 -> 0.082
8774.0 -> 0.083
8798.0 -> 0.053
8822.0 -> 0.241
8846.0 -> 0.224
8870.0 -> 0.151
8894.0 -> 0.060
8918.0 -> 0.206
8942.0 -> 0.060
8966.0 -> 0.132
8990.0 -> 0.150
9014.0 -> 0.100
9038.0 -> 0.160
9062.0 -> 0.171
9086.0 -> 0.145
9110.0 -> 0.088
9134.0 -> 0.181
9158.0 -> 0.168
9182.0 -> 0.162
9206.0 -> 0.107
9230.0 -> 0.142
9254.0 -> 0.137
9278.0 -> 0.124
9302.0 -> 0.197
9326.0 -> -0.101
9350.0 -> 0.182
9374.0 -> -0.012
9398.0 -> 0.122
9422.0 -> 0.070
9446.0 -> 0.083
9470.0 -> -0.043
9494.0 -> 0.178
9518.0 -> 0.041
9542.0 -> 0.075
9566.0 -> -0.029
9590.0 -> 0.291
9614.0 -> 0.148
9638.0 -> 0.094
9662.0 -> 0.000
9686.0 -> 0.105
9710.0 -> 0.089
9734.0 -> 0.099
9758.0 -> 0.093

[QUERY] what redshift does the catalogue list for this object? 0.97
